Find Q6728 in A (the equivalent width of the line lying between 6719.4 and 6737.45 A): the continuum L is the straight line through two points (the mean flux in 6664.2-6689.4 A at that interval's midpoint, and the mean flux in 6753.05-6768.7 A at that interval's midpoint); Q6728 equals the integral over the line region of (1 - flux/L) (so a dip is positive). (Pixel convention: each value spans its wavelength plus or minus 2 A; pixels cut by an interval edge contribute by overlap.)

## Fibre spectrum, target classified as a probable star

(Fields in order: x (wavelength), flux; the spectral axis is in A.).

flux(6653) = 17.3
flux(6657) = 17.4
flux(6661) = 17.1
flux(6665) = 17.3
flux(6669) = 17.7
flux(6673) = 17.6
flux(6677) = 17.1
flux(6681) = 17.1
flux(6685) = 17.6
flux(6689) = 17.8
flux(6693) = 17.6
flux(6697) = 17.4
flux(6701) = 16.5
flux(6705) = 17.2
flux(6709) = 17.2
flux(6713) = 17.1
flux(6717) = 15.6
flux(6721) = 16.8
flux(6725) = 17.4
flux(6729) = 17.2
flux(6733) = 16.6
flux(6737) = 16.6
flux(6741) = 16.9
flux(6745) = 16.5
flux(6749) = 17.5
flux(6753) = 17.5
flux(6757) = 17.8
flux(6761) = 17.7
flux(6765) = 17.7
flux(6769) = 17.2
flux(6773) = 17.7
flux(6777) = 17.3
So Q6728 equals 0.63 A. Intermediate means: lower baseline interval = 17.4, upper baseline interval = 17.6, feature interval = 17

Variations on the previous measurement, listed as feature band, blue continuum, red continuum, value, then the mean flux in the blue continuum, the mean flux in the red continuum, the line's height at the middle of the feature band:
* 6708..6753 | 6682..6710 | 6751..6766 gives 1.65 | 17.3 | 17.7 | 17.5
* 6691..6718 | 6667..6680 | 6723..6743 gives 0.29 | 17.4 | 16.9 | 17.2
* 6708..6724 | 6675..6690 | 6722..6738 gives 0.37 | 17.4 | 17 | 17.1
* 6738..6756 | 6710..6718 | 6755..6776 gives 0.12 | 16.6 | 17.6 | 17.2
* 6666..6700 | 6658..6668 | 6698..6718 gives -0.77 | 17.3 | 16.8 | 17.1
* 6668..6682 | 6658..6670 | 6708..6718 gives -0.14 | 17.3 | 16.7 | 17.2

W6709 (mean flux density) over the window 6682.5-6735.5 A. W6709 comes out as 17.1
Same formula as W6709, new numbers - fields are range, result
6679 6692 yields 17.5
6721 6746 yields 16.9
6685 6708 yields 17.3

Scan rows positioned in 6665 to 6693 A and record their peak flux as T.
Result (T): 17.8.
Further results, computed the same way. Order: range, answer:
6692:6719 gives 17.6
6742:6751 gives 17.5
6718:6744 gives 17.4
